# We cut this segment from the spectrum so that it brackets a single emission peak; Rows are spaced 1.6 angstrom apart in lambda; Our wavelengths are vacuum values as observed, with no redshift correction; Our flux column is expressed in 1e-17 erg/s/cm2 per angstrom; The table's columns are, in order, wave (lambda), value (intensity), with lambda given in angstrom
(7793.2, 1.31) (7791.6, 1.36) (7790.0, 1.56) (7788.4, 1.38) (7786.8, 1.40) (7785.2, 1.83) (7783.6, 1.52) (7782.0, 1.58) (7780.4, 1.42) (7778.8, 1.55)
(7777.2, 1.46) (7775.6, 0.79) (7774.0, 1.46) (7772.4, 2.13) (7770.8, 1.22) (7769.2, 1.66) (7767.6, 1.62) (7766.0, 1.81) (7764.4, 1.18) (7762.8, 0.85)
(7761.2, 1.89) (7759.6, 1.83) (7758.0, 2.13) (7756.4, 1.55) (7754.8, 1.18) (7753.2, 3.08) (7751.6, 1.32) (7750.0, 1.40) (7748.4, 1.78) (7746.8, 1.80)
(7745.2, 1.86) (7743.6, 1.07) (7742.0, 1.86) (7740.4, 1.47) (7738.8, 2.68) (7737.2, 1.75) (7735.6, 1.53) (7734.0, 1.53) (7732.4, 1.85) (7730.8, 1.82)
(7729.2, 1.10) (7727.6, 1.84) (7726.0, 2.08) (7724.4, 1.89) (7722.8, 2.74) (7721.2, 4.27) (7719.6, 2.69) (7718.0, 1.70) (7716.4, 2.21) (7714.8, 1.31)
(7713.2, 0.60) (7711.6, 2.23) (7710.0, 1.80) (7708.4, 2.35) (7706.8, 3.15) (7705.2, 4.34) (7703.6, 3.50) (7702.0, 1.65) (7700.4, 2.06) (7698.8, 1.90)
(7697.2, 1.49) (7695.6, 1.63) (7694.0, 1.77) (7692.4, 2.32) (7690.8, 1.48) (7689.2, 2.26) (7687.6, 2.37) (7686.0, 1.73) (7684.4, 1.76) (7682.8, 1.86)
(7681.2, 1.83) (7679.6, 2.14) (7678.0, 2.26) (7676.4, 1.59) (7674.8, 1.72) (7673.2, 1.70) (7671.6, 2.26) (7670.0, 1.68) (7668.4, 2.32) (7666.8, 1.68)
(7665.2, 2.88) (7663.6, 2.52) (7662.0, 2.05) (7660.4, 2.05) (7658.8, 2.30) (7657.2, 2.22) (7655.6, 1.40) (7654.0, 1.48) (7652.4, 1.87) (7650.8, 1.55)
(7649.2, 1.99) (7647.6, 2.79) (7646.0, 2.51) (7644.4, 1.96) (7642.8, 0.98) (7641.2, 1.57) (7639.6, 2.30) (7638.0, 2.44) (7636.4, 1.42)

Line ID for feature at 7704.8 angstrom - [S II]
